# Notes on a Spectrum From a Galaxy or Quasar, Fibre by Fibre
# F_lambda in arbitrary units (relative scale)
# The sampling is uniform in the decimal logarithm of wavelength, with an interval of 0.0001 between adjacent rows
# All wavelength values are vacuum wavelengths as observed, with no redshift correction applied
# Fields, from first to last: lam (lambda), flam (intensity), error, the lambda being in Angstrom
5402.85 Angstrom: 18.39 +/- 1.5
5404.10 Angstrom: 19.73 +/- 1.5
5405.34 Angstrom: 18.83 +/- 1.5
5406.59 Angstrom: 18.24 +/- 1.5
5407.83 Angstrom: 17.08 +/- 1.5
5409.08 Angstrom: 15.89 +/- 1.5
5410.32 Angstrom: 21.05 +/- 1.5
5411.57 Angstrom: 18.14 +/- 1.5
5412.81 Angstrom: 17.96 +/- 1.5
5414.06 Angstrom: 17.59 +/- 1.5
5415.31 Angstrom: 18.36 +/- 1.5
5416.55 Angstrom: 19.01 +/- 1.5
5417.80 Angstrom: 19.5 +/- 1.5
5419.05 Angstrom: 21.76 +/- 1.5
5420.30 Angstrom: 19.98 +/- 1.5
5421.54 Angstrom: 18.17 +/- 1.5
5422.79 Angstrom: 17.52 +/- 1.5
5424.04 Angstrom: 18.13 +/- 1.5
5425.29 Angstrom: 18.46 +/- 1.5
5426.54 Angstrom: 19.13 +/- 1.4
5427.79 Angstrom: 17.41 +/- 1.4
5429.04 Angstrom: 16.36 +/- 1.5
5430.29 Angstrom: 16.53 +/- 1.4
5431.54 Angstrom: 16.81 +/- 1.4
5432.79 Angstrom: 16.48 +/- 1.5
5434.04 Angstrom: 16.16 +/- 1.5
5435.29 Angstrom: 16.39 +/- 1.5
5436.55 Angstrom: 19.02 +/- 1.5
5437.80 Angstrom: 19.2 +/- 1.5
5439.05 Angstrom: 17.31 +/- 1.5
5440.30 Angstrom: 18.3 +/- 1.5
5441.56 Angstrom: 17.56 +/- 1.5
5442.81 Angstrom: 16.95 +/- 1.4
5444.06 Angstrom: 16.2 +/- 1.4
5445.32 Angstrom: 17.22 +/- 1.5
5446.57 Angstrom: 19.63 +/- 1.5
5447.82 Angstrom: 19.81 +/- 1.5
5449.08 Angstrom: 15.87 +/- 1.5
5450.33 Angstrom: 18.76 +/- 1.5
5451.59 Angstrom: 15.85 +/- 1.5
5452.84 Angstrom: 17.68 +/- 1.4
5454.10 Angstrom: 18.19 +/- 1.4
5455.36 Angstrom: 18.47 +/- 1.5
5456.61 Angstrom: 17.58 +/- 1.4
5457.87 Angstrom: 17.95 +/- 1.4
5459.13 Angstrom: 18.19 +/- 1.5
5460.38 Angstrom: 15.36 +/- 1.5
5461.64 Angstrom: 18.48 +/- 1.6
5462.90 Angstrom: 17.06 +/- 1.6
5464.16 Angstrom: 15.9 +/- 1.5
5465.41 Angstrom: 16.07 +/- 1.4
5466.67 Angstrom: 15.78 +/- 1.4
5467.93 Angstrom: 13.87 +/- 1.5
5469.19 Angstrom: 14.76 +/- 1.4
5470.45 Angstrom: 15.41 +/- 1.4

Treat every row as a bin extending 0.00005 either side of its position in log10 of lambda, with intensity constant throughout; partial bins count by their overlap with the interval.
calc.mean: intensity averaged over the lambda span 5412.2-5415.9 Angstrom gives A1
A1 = 17.9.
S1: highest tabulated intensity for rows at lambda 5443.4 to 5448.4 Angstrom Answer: 19.81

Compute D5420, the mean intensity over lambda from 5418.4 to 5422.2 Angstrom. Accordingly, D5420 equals 20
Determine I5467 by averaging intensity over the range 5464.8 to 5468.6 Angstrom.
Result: 15.2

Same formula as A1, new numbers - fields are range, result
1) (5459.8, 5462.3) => 16.9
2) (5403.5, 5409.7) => 18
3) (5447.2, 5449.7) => 17.8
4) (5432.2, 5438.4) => 17.4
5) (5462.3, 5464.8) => 16.5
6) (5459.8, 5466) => 16.6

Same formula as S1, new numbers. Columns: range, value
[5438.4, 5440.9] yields 18.3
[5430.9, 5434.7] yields 16.81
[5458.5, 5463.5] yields 18.48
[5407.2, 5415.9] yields 21.05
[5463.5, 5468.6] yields 16.07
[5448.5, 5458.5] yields 18.76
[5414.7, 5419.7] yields 21.76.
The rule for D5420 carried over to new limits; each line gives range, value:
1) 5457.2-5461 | 17.2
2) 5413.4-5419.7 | 19.2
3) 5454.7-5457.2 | 18.1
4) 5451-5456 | 17.6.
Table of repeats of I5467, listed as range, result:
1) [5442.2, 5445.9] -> 16.8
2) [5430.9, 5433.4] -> 16.7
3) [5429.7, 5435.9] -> 16.5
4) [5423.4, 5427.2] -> 18.5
